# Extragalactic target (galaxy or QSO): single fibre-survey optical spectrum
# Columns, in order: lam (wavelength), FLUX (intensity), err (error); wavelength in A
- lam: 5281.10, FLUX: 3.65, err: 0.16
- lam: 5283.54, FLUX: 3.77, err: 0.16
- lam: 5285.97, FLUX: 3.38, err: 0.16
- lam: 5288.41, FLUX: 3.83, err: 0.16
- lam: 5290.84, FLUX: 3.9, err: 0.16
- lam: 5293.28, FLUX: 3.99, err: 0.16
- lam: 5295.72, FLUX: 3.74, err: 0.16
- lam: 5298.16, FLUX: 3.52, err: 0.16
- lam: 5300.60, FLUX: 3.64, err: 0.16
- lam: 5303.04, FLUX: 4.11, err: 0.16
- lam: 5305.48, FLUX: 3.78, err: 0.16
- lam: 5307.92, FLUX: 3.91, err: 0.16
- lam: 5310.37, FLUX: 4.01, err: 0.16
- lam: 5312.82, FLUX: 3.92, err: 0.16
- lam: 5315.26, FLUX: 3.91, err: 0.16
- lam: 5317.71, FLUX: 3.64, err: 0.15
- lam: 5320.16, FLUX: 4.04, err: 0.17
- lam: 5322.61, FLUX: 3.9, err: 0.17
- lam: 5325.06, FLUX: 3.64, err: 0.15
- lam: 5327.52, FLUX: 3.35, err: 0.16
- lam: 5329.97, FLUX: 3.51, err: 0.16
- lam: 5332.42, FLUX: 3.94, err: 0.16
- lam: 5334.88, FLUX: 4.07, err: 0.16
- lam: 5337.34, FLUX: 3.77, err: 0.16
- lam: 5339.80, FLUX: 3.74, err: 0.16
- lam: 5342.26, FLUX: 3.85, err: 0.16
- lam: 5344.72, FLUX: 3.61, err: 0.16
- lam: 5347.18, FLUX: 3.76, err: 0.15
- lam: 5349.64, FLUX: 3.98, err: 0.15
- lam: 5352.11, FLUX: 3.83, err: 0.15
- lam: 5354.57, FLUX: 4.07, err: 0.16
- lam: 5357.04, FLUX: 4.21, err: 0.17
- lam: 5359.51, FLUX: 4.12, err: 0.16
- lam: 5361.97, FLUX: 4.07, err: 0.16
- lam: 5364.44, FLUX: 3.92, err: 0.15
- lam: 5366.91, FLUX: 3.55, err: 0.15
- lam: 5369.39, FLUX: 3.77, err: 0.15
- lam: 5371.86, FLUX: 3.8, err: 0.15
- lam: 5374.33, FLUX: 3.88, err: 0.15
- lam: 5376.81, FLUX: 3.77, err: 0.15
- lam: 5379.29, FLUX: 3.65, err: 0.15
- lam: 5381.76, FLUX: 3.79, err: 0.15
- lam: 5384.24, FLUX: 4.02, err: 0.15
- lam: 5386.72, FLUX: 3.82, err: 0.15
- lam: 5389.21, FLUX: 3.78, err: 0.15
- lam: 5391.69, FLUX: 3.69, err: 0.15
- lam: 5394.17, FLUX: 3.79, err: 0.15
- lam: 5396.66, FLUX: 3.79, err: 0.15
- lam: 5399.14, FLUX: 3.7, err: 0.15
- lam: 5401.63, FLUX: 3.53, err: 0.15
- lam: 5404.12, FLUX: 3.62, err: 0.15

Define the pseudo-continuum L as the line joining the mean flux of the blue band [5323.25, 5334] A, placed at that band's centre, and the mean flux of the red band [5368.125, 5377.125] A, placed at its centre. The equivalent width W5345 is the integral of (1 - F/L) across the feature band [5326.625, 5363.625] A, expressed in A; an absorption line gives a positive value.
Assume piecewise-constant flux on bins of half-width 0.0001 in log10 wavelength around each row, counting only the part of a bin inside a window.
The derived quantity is -1.6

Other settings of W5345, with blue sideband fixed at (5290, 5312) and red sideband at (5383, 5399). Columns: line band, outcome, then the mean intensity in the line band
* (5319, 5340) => 0.3 A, 3.77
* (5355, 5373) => -0.5 A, 3.93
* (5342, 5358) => -0.3 A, 3.9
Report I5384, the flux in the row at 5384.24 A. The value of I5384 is 4.02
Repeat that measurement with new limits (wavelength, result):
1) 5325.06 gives 3.64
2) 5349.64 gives 3.98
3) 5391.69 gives 3.69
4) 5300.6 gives 3.64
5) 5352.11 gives 3.83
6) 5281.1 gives 3.65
